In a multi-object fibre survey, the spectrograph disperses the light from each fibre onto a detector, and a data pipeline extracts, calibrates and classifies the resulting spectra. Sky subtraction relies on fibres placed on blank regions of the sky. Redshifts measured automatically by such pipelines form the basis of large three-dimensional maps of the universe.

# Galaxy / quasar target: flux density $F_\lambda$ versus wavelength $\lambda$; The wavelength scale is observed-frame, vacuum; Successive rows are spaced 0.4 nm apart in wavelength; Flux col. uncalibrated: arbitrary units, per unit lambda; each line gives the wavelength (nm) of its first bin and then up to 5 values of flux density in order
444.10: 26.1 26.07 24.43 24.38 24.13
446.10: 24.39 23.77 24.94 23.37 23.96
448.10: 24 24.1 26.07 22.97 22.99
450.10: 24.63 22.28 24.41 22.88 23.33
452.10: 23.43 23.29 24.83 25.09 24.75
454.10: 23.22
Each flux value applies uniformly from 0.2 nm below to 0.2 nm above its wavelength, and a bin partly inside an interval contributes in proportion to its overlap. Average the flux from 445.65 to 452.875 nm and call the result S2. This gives 23.8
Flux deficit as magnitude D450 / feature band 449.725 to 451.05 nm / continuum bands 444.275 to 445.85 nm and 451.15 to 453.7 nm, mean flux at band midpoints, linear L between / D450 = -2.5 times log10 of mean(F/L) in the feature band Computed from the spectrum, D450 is 0.02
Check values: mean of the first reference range 24.8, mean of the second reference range 23.9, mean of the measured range 23.6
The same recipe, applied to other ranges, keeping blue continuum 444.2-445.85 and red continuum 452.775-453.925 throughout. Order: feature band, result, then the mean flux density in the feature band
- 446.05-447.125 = 0.023 mag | 24.3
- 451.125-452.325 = 0.074 mag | 23.2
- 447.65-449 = 0.016 mag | 24.5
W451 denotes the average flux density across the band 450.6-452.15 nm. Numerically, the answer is 23.4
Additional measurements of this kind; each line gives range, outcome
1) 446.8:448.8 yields 24.1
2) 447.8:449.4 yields 24.3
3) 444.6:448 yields 24.2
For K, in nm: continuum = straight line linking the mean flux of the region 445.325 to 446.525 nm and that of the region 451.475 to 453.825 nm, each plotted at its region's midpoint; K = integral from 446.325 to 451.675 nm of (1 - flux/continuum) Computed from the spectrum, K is 0.06 nm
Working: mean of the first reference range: 24.2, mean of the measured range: 23.9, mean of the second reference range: 24.1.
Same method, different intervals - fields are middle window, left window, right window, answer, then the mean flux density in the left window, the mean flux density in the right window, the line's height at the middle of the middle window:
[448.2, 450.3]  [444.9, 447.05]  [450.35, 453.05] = -0.026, 24.3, 23.5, 23.8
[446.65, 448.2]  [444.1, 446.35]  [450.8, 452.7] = 0.017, 24.8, 23.4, 24.3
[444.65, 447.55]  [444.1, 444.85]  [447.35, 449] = 0.104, 25.8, 24.3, 25.1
